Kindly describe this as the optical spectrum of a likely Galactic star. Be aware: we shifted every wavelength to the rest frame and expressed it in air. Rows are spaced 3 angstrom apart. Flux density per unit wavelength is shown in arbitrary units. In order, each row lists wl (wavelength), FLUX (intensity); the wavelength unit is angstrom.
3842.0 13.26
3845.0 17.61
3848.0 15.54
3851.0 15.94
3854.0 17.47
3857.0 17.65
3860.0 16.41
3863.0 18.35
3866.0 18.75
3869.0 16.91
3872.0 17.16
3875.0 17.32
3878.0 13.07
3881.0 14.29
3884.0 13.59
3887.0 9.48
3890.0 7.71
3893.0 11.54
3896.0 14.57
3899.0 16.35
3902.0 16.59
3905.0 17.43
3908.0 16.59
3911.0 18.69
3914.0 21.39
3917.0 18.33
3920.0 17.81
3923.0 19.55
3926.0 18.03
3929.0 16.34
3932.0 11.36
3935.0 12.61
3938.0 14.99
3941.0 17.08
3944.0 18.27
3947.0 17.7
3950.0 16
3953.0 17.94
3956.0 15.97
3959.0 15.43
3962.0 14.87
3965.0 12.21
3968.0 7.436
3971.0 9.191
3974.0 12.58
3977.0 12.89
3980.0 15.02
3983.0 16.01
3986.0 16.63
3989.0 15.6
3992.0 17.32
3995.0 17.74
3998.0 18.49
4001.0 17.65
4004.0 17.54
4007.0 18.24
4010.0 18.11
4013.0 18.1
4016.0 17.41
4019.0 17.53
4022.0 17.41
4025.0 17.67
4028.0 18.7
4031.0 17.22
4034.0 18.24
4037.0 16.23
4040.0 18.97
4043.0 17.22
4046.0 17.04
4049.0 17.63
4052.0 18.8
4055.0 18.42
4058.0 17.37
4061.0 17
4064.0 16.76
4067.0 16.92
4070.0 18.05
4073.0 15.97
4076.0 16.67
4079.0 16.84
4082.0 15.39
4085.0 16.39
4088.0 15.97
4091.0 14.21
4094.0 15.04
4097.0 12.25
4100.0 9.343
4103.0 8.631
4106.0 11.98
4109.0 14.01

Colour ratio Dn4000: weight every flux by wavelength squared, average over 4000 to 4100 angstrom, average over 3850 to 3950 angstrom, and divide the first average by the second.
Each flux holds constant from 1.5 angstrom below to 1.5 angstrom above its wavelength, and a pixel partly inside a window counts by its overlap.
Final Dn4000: 1.14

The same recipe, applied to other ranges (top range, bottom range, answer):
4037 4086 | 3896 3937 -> 1.09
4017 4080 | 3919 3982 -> 1.23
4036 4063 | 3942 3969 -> 1.21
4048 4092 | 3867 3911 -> 1.26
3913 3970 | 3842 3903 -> 1.08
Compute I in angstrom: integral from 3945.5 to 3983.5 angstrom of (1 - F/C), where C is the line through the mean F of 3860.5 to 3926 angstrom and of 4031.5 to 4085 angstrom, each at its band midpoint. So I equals 5.74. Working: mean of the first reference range 16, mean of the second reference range 17.2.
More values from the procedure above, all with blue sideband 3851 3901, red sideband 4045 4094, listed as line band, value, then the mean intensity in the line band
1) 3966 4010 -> 2.3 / 15.2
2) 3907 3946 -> -3.8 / 17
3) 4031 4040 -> -0.6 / 17.5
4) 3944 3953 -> -0.9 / 17.3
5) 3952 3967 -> 0.8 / 14.9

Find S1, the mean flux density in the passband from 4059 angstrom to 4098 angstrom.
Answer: 16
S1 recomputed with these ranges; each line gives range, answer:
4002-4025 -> 17.8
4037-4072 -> 17.6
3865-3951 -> 15.8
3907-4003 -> 15.9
